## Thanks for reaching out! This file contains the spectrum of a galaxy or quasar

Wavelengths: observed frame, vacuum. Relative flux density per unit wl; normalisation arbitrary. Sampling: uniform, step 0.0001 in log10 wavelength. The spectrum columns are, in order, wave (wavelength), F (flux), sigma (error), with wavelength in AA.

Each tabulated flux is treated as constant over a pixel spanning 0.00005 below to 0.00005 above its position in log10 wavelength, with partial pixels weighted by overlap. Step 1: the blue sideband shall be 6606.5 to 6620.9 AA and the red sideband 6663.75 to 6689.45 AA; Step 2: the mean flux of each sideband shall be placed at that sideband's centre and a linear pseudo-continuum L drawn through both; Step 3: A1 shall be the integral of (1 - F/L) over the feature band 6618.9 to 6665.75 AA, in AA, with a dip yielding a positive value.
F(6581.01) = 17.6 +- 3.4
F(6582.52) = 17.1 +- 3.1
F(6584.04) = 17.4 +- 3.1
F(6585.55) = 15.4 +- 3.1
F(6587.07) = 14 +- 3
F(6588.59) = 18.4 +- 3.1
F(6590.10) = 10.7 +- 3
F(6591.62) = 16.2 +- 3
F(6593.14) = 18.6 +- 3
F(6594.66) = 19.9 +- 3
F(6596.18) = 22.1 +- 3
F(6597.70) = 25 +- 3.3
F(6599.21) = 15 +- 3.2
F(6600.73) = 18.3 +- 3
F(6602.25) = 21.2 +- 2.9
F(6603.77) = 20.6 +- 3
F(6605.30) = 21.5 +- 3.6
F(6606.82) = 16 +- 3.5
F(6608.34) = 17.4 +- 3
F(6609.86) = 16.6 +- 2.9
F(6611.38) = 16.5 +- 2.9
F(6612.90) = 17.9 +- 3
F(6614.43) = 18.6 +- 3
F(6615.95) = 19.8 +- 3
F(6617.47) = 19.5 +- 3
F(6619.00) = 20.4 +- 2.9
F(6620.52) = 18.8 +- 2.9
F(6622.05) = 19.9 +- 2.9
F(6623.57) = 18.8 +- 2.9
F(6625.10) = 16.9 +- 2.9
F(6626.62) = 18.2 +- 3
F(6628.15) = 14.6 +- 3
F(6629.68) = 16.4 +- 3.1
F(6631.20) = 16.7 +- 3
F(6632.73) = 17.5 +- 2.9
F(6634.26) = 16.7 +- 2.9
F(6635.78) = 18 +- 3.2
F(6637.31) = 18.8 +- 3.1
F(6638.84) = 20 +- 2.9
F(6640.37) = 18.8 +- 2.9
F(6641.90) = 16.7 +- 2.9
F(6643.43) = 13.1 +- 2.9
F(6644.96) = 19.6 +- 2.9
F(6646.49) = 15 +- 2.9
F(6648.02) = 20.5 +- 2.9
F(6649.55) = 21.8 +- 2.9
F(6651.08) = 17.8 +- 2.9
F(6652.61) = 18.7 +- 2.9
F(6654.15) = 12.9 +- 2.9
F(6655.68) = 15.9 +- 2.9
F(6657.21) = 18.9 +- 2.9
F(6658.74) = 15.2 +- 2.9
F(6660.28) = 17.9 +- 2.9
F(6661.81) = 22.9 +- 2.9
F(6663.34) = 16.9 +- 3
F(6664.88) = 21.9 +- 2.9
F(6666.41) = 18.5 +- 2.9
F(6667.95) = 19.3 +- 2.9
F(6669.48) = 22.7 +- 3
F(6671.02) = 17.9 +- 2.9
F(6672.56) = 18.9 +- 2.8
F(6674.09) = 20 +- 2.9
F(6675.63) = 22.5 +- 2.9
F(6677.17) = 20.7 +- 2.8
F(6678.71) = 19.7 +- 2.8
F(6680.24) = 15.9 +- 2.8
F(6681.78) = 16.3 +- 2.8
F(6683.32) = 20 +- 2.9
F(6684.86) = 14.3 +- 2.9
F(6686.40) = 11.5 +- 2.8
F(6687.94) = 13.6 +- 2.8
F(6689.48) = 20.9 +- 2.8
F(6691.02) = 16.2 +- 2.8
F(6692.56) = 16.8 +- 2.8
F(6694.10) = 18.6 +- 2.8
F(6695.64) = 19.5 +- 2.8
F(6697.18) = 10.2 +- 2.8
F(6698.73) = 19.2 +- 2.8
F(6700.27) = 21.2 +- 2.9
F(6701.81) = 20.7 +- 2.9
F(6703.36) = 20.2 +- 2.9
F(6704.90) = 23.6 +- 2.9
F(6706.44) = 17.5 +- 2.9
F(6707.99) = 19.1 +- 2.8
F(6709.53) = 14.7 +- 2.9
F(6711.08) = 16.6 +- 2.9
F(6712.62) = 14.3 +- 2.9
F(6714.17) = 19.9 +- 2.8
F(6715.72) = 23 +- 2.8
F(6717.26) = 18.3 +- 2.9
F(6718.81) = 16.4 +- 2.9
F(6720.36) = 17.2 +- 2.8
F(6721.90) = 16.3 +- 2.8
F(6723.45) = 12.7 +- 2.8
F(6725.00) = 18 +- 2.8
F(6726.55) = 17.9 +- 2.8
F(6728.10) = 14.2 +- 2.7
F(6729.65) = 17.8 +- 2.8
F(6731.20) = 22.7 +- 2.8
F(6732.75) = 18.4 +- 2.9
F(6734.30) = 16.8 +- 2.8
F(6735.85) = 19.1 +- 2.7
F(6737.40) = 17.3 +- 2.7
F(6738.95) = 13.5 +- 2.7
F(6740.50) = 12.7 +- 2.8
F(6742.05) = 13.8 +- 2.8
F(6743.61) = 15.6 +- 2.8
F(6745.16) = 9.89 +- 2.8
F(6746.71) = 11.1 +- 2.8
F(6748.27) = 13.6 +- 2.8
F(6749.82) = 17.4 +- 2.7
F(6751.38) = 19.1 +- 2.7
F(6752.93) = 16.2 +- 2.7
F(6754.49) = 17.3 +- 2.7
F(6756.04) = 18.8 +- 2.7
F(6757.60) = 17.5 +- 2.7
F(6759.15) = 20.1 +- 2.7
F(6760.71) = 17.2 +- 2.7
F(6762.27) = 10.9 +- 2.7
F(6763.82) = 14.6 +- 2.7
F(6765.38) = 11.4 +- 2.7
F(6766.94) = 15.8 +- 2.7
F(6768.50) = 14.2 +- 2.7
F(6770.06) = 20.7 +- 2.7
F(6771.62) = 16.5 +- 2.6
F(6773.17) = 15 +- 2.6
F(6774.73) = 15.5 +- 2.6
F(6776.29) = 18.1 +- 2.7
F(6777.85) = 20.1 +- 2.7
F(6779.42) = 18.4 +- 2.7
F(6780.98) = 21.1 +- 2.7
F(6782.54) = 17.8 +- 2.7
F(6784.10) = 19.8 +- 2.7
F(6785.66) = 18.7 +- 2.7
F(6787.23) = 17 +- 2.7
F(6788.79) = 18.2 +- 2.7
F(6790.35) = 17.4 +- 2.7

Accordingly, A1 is 1.0 AA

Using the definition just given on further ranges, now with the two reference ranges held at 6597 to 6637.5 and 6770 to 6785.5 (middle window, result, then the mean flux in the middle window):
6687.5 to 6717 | 0.0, 18.3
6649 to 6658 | 0.4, 17.6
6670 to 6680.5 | -0.8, 19.6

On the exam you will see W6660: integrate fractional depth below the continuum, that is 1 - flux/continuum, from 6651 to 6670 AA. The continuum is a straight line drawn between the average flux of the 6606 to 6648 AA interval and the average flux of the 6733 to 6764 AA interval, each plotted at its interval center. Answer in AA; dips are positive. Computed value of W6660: -1.4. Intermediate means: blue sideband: 17.7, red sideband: 15.7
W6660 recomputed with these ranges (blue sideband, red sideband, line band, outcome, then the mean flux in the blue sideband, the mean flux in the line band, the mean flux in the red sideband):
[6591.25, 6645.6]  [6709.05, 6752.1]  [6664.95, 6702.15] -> -2.1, 18.4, 18.2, 16.4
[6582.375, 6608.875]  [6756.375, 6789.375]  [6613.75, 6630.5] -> -0.4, 18.1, 18.4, 17.1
